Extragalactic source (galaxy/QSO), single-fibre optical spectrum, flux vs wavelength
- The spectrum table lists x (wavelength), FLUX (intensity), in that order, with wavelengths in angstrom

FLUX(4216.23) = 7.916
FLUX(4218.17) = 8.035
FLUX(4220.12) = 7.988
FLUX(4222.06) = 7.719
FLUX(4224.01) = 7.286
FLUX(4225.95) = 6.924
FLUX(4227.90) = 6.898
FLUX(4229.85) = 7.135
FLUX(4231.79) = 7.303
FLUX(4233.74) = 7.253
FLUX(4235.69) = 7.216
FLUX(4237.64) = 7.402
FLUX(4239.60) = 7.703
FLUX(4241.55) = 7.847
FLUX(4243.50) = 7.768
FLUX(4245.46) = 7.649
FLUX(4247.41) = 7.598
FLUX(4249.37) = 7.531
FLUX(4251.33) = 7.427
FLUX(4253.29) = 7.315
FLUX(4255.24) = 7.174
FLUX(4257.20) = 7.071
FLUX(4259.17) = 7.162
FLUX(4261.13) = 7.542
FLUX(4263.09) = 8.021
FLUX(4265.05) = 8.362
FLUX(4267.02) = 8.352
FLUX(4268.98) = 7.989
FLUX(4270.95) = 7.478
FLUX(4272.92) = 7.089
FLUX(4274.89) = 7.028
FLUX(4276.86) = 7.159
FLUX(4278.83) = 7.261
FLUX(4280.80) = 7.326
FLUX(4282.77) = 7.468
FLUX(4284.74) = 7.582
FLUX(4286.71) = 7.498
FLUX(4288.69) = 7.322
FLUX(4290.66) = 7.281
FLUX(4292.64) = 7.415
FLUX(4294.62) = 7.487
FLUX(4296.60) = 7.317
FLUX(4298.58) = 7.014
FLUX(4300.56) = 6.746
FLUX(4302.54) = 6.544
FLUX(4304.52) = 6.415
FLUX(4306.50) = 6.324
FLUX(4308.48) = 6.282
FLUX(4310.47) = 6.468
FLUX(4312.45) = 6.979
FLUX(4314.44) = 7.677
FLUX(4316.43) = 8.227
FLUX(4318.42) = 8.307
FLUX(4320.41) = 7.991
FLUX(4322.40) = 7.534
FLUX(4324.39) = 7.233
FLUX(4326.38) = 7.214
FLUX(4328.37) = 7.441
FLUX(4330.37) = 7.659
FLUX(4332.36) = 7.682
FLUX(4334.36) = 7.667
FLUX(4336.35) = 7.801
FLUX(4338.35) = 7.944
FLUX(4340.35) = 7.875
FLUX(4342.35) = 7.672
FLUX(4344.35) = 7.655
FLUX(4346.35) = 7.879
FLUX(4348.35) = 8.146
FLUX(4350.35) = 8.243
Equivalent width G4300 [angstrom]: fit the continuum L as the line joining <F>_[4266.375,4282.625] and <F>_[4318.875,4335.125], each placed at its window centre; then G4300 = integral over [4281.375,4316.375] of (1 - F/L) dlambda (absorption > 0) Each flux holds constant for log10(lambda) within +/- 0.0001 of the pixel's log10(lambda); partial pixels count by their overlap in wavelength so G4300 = 2.0 angstrom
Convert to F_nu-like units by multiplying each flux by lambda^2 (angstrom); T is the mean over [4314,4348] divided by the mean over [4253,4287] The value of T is 1.06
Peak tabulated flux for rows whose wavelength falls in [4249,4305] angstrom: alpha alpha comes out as 8.362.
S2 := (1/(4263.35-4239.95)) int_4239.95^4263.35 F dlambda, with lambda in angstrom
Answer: 7.5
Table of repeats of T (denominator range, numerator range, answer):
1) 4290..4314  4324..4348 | 1.13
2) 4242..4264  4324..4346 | 1.06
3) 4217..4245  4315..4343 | 1.08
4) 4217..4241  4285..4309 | 0.97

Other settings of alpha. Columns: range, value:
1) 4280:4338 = 8.307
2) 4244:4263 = 7.649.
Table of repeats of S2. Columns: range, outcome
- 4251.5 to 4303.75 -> 7.38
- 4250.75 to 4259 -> 7.23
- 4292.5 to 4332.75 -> 7.23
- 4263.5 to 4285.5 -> 7.57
